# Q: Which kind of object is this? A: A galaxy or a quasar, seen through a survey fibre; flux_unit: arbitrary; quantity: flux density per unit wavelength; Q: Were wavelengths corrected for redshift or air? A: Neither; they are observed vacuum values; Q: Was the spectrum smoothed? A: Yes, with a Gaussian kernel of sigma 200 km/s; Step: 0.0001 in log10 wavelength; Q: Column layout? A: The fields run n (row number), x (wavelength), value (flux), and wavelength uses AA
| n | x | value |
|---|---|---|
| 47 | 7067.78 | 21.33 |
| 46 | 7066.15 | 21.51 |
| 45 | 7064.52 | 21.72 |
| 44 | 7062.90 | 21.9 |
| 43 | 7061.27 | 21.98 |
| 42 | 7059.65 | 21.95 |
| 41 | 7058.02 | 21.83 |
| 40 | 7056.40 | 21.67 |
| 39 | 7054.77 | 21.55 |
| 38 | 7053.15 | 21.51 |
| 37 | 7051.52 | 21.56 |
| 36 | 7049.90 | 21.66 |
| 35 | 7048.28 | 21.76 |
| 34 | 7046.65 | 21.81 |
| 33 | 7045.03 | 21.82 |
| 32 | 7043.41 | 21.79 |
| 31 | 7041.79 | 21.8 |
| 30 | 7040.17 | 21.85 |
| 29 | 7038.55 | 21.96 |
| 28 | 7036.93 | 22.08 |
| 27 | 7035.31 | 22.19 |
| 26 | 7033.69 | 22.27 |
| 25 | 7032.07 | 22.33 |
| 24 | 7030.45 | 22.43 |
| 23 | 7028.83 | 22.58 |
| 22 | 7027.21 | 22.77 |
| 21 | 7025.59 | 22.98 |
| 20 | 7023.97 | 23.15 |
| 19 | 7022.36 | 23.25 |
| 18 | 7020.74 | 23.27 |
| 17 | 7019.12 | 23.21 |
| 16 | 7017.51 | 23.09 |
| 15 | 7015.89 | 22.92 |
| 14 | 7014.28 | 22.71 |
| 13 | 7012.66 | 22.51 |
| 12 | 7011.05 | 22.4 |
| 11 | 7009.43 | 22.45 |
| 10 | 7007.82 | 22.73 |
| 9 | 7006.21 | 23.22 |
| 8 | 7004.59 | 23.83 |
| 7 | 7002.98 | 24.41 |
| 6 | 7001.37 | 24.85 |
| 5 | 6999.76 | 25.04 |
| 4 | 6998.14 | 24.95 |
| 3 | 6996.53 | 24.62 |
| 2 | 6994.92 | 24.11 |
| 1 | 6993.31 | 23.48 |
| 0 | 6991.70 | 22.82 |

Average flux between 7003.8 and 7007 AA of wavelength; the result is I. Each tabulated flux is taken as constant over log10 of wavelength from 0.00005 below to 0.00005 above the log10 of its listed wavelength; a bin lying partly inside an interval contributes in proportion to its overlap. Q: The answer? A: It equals 23.5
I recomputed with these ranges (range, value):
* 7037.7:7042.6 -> 21.9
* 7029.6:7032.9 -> 22.4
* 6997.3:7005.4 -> 24.6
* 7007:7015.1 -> 22.6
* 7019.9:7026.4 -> 23.2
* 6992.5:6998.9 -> 24.3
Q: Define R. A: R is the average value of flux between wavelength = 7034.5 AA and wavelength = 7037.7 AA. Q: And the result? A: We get 22.1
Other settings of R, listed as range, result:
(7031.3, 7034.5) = 22.3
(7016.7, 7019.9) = 23.2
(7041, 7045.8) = 21.8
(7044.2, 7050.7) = 21.8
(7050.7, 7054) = 21.5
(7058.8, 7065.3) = 21.9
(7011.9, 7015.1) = 22.6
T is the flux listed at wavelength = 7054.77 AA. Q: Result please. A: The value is 21.55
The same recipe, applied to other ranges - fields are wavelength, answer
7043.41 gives 21.79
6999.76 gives 25.04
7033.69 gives 22.27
